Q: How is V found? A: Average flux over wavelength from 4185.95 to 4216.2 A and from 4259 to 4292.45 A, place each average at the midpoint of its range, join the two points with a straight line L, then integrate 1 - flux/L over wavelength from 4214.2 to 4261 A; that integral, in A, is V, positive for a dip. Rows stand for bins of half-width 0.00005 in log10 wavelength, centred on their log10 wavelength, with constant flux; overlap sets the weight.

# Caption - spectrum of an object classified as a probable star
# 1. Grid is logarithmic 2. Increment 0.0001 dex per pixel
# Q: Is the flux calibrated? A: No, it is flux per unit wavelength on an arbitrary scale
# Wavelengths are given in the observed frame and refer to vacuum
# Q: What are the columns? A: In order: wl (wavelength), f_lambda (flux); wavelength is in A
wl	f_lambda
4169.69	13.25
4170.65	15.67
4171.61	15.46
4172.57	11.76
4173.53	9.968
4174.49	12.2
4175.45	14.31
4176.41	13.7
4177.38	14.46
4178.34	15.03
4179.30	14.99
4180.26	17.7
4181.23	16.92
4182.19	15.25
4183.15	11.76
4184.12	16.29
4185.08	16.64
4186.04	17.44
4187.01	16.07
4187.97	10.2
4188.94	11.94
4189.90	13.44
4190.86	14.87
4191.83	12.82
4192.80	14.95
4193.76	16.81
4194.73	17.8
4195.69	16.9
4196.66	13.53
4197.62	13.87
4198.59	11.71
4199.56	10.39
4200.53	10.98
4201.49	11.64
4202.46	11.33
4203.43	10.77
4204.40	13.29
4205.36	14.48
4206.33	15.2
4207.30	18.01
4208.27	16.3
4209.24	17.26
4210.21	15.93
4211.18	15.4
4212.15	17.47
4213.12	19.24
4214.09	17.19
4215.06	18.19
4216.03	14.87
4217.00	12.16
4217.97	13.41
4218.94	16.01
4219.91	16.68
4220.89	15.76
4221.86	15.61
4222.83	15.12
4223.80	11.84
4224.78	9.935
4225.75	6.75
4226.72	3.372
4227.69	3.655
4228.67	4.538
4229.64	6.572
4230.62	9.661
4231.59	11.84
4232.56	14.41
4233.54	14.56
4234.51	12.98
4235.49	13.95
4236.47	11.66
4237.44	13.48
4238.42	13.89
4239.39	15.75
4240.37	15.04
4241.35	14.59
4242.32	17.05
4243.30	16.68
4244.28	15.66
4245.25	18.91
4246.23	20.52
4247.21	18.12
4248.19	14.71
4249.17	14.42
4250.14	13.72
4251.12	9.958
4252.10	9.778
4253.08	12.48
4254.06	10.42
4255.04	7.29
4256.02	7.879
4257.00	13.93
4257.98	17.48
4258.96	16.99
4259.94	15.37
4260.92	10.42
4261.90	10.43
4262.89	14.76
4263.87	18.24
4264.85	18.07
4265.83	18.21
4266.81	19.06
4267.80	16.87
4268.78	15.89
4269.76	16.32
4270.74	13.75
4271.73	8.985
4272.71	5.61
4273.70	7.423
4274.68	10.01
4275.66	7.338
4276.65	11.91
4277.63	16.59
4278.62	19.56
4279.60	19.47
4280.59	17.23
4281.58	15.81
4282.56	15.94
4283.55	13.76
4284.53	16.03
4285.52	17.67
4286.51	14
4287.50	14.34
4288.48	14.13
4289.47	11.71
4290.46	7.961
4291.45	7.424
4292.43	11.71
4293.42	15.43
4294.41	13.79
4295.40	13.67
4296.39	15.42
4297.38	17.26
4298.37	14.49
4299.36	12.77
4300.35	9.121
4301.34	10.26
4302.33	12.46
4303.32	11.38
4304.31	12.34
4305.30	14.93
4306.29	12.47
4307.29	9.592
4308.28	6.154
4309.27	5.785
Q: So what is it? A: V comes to 3.82 A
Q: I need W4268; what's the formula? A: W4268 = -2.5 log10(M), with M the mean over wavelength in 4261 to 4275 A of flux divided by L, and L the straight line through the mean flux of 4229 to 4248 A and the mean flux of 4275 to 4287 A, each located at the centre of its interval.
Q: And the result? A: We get 0.10 mag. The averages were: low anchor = 14.4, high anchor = 15.4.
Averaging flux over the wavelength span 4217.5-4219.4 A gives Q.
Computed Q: 14.7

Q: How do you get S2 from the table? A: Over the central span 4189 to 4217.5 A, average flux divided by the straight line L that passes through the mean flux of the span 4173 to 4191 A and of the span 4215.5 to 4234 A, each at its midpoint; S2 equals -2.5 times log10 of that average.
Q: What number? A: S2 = -0.15 mag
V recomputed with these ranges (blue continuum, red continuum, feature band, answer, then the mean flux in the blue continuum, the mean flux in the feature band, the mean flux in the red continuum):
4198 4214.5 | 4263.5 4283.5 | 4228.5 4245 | 1.36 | 14.5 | 13.3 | 14.6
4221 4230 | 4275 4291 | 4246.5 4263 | -1.63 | 8.93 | 12.9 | 14.5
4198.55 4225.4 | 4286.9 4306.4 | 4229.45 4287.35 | -2.63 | 14.5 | 14.1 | 12.7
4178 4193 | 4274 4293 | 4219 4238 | 4.02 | 14.8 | 11.3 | 13.8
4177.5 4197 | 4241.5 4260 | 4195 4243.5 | 4.14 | 15.1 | 13.4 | 14.3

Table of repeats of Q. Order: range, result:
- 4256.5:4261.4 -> 14.8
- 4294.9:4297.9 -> 15.4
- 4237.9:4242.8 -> 15.3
